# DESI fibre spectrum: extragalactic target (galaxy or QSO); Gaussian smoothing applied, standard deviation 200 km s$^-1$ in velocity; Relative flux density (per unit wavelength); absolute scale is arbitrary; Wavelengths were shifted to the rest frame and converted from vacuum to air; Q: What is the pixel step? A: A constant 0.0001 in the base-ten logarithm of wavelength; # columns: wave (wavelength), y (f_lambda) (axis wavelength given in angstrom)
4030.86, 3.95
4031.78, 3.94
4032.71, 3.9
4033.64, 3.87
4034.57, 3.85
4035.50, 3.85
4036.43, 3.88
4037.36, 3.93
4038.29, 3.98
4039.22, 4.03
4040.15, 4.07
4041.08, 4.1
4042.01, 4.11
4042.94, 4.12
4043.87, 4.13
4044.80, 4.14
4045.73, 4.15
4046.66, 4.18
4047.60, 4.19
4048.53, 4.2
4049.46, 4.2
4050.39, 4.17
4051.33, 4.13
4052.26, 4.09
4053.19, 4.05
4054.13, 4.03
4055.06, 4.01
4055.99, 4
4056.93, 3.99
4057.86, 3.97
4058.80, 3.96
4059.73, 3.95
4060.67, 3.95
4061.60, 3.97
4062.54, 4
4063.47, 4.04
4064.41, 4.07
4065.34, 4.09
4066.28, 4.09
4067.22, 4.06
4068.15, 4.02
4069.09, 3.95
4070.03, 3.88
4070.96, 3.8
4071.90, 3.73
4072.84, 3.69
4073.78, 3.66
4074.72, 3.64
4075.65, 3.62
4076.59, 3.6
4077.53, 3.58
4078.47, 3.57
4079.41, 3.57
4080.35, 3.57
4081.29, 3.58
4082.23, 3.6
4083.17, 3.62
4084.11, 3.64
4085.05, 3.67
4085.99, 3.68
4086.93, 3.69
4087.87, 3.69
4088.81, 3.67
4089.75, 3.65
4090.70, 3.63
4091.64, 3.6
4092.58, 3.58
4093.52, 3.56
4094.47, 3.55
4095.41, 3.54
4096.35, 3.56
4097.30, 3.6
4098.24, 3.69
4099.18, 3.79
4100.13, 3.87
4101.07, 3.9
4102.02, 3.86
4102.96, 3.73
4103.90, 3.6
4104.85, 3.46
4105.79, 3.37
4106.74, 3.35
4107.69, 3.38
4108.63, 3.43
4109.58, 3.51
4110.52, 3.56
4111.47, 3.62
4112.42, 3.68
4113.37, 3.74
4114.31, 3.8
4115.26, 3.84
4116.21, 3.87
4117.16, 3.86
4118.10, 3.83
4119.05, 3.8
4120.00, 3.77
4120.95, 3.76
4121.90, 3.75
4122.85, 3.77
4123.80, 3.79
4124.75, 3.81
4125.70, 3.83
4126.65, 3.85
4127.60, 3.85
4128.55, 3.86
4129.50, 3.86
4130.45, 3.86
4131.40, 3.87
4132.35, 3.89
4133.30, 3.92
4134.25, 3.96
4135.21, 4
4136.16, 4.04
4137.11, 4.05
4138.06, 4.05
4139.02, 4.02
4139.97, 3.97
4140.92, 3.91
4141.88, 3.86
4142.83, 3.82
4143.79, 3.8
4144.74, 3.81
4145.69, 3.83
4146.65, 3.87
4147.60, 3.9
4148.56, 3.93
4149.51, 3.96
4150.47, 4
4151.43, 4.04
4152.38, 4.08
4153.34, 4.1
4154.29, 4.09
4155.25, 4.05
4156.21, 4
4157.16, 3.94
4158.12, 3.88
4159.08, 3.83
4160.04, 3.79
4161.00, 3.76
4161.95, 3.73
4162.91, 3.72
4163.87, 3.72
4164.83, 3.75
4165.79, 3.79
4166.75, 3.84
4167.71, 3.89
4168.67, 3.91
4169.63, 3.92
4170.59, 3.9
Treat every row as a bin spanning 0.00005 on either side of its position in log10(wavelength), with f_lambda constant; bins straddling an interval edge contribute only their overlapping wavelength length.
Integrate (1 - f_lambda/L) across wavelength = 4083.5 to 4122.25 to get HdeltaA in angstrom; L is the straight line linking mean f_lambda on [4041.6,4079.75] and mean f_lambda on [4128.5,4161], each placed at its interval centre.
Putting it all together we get 2.8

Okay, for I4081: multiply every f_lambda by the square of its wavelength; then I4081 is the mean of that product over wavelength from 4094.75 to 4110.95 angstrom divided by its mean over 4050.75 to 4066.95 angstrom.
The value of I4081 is 0.91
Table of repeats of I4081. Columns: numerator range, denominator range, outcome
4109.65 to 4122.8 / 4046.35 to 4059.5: 0.95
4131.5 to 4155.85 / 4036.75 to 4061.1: 1.02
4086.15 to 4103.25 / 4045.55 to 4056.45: 0.91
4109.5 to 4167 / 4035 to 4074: 1.00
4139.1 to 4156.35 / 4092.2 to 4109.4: 1.12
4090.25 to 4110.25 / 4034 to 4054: 0.91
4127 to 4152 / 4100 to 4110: 1.11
